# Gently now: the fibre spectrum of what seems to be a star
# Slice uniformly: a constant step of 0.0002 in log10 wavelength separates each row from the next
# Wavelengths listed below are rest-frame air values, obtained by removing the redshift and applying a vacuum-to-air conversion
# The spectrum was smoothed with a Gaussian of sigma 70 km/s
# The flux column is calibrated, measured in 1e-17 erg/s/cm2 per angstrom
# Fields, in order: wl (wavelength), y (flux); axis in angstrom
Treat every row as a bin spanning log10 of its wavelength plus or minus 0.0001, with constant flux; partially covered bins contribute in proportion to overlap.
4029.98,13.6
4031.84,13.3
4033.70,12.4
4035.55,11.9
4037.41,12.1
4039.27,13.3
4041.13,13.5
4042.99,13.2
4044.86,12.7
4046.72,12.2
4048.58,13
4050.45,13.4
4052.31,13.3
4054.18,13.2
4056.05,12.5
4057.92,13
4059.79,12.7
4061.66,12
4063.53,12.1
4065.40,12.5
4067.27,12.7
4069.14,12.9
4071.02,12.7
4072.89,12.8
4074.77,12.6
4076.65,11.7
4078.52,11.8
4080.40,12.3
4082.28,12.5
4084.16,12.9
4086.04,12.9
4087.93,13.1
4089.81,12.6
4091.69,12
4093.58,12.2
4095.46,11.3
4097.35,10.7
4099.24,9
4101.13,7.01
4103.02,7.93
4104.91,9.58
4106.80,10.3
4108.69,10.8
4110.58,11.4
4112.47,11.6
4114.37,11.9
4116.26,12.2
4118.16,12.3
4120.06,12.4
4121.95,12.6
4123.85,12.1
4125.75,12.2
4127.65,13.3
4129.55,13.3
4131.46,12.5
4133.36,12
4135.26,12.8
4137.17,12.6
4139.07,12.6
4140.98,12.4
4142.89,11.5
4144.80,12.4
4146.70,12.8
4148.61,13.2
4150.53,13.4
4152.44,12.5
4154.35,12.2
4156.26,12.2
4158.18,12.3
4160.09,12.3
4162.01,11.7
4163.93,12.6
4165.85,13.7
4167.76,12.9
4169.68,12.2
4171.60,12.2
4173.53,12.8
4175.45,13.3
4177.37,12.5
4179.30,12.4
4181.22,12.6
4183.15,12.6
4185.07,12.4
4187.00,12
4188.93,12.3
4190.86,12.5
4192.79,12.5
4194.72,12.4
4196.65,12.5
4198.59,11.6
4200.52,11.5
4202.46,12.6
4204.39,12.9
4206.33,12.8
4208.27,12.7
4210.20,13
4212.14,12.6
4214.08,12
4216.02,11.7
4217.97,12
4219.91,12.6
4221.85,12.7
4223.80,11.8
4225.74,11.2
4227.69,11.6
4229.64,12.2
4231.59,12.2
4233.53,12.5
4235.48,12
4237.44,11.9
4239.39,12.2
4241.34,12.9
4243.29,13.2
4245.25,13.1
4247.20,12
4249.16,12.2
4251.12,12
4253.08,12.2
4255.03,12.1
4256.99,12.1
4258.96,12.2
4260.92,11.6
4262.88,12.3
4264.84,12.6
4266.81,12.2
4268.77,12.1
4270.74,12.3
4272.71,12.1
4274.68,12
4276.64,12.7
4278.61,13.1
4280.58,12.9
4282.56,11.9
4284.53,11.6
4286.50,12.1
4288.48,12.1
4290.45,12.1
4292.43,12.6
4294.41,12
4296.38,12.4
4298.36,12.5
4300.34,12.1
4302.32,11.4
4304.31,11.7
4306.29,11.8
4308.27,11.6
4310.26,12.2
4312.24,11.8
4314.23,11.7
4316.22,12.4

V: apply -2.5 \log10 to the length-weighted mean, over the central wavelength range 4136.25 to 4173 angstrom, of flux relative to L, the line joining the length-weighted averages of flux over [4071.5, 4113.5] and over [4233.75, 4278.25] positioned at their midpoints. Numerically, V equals -0.07 mag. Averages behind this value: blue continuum 11.3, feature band 12.5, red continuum 12.3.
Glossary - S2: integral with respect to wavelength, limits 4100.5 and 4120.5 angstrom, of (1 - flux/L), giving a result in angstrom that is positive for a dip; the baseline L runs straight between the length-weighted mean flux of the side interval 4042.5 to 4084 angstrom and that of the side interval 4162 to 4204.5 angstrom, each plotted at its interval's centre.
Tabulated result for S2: 2.98 angstrom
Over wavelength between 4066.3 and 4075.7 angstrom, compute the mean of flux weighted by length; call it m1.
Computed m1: 12.7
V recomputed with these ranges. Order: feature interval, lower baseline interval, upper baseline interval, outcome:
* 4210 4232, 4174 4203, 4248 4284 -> 0.02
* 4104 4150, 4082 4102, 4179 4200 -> -0.03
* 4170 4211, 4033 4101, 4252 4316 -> -0.02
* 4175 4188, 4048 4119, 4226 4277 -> -0.04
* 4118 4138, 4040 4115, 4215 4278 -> -0.05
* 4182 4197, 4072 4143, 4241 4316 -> -0.04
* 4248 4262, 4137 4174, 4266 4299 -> 0.02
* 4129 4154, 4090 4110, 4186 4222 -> -0.14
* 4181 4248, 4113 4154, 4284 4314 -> -0.01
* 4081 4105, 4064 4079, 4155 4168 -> 0.13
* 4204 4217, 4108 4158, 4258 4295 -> -0.02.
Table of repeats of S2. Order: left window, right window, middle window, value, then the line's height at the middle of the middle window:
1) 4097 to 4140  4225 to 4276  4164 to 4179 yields -1.3 angstrom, 11.8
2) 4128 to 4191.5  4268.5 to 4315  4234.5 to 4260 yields -0.1 angstrom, 12.3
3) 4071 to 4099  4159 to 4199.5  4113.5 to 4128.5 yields -0.1 angstrom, 12.3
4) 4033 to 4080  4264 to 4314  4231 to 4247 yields -0.3 angstrom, 12.3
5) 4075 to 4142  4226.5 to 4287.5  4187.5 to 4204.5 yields -0.3 angstrom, 12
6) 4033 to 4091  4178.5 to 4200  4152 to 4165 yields 0.2 angstrom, 12.4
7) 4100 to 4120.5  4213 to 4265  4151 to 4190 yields -3.9 angstrom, 11.4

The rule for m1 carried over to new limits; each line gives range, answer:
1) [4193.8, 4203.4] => 12.1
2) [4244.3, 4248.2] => 12.6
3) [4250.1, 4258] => 12.1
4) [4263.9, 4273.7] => 12.2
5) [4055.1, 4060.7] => 12.7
